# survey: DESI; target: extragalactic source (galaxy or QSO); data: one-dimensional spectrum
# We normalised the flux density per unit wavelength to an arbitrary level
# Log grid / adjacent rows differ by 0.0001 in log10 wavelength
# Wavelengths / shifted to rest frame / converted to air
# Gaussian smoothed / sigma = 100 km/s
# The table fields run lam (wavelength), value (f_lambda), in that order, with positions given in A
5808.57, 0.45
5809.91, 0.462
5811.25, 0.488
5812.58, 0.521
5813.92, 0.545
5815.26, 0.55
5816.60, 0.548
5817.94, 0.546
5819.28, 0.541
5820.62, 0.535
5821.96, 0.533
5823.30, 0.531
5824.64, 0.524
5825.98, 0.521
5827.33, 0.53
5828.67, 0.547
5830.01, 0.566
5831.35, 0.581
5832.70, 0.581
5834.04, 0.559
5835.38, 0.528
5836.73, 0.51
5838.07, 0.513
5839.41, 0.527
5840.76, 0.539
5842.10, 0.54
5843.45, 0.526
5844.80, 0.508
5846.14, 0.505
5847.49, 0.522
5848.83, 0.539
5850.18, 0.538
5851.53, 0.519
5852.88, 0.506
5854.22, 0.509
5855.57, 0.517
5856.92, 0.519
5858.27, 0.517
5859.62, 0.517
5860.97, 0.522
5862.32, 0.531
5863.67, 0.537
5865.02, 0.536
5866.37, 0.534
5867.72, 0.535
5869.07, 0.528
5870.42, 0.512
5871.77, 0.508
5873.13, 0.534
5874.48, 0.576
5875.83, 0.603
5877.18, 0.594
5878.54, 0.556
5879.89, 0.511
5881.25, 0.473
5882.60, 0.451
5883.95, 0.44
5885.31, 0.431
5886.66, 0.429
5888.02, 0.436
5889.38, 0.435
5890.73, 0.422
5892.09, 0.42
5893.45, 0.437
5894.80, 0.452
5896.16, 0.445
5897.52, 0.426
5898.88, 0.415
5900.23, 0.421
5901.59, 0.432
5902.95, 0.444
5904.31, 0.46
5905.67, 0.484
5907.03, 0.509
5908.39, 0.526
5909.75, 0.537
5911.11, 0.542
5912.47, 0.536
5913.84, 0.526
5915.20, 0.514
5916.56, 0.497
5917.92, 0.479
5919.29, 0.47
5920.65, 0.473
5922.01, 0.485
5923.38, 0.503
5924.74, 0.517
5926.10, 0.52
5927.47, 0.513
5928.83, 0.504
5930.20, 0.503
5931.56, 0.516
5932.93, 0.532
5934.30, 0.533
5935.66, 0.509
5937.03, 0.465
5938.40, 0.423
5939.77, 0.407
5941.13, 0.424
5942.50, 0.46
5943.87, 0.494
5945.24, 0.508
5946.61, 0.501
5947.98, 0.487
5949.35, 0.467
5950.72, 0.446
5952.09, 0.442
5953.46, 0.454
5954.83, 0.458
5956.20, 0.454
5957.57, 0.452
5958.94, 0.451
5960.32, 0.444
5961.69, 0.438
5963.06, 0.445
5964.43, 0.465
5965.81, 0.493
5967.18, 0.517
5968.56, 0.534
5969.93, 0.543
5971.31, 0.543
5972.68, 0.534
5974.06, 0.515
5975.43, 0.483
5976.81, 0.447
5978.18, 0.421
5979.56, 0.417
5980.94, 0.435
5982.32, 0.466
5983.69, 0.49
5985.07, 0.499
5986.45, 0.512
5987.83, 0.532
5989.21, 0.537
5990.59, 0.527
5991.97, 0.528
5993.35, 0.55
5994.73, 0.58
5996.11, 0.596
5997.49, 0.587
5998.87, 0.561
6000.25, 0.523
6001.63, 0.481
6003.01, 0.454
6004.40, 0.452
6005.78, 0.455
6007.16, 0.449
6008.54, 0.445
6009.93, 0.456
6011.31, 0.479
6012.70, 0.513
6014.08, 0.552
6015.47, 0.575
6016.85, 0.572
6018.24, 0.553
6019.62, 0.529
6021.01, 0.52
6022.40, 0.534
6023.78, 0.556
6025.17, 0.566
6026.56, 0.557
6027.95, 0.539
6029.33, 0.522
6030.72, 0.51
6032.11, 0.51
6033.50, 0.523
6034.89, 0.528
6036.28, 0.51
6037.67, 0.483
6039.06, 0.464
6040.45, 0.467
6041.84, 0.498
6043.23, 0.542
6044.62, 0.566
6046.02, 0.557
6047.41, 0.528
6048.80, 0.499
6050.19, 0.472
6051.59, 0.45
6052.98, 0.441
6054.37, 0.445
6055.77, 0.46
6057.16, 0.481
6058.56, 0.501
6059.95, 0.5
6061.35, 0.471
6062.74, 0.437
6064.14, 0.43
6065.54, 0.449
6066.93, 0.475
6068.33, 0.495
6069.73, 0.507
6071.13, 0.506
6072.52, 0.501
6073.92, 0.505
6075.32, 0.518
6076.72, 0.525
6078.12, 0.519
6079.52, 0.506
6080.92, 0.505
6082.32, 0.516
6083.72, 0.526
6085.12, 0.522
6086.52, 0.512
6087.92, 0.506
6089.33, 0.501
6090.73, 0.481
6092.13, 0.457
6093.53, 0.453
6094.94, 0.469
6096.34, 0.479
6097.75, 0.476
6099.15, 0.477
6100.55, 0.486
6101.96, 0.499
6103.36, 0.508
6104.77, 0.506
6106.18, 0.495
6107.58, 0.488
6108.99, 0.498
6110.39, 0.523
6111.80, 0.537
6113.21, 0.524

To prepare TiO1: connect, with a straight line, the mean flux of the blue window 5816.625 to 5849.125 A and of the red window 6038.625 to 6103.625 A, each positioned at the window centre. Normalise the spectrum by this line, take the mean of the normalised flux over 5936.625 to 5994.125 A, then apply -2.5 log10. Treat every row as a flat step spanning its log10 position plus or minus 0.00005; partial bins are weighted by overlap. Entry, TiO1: 0.07 mag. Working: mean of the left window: 0.536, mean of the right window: 0.491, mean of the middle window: 0.479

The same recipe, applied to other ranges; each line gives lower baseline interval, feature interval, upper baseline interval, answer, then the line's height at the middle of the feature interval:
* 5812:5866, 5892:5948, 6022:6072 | 0.08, 0.519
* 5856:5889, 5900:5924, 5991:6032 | 0.05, 0.516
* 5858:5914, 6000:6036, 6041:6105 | -0.05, 0.492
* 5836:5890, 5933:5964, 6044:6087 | 0.10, 0.506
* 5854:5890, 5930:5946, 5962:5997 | 0.06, 0.507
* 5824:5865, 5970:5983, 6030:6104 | 0.07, 0.508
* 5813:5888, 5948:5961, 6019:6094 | 0.13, 0.514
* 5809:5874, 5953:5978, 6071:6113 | 0.07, 0.515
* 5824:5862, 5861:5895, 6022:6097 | 0.06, 0.525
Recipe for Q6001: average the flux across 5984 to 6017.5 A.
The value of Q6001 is 0.517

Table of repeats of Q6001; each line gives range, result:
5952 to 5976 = 0.482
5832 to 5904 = 0.501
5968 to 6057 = 0.509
